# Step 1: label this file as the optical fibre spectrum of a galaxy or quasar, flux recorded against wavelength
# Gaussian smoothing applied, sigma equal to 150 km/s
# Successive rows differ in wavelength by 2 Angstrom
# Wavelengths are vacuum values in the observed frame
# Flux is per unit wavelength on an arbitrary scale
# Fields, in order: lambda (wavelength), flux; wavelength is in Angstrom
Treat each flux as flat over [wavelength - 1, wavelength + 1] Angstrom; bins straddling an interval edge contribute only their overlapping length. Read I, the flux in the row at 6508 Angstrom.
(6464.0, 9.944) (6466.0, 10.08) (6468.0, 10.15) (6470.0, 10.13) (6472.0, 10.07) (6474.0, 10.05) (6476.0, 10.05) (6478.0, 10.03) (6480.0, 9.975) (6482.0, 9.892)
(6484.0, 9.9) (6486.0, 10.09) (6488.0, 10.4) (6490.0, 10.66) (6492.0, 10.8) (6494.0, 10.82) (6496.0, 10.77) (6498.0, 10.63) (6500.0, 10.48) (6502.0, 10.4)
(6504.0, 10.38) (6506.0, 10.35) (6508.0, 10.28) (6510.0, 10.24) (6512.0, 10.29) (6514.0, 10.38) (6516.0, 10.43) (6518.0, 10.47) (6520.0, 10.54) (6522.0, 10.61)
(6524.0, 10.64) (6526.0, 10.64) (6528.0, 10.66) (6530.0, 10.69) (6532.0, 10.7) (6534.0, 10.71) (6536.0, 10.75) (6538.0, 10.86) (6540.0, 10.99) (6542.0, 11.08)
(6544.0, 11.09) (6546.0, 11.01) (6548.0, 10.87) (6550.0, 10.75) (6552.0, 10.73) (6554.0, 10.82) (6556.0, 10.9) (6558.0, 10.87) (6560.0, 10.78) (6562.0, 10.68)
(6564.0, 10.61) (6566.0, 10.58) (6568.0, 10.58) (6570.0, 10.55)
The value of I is 10.28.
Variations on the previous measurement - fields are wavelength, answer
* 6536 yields 10.75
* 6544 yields 11.09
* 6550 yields 10.75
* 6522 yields 10.61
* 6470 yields 10.13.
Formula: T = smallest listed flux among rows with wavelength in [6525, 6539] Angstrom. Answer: 10.64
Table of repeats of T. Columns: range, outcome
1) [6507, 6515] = 10.24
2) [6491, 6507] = 10.35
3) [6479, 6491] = 9.892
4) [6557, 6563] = 10.68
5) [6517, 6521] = 10.47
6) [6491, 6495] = 10.8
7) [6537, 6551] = 10.75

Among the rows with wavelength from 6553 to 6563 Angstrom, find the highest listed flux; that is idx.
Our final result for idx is 10.9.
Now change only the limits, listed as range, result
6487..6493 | 10.8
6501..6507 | 10.4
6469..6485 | 10.13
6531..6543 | 11.08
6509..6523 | 10.61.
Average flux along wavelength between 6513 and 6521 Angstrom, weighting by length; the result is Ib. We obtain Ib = 10.5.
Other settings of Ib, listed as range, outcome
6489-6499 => 10.7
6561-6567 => 10.6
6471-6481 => 10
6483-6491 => 10.3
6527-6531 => 10.7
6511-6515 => 10.3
